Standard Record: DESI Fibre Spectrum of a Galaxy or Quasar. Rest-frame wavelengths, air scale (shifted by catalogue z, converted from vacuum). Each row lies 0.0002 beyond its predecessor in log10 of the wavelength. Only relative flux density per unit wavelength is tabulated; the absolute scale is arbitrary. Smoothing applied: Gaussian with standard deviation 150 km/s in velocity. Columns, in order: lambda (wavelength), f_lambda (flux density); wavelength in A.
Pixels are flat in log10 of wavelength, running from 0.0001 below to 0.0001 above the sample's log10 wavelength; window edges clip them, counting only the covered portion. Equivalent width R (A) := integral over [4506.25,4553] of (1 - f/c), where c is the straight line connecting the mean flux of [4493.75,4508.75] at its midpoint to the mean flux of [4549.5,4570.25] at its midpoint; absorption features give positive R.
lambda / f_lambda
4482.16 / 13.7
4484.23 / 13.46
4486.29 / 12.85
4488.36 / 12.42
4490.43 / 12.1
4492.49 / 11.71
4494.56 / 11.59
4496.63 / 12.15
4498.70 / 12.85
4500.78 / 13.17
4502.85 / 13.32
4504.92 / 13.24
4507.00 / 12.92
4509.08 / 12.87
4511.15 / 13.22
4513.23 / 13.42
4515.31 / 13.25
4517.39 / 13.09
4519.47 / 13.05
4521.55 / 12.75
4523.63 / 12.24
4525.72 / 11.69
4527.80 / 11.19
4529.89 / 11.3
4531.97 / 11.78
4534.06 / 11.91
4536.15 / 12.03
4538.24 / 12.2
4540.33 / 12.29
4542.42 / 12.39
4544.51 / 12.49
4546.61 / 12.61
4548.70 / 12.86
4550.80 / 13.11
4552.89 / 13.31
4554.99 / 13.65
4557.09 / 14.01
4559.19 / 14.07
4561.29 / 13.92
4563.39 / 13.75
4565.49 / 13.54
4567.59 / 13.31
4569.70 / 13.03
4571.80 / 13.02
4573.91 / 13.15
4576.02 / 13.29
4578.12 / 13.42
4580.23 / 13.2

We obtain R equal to 2.31 A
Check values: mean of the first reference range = 12.8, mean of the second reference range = 13.6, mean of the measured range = 12.5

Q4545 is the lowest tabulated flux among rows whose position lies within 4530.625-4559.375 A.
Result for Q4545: 11.78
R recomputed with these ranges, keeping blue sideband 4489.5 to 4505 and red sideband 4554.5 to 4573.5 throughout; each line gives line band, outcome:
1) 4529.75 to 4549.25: 1.4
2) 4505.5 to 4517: -0.4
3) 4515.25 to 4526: 0.1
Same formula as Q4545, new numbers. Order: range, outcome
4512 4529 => 11.19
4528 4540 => 11.3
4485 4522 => 11.59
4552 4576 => 13.02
